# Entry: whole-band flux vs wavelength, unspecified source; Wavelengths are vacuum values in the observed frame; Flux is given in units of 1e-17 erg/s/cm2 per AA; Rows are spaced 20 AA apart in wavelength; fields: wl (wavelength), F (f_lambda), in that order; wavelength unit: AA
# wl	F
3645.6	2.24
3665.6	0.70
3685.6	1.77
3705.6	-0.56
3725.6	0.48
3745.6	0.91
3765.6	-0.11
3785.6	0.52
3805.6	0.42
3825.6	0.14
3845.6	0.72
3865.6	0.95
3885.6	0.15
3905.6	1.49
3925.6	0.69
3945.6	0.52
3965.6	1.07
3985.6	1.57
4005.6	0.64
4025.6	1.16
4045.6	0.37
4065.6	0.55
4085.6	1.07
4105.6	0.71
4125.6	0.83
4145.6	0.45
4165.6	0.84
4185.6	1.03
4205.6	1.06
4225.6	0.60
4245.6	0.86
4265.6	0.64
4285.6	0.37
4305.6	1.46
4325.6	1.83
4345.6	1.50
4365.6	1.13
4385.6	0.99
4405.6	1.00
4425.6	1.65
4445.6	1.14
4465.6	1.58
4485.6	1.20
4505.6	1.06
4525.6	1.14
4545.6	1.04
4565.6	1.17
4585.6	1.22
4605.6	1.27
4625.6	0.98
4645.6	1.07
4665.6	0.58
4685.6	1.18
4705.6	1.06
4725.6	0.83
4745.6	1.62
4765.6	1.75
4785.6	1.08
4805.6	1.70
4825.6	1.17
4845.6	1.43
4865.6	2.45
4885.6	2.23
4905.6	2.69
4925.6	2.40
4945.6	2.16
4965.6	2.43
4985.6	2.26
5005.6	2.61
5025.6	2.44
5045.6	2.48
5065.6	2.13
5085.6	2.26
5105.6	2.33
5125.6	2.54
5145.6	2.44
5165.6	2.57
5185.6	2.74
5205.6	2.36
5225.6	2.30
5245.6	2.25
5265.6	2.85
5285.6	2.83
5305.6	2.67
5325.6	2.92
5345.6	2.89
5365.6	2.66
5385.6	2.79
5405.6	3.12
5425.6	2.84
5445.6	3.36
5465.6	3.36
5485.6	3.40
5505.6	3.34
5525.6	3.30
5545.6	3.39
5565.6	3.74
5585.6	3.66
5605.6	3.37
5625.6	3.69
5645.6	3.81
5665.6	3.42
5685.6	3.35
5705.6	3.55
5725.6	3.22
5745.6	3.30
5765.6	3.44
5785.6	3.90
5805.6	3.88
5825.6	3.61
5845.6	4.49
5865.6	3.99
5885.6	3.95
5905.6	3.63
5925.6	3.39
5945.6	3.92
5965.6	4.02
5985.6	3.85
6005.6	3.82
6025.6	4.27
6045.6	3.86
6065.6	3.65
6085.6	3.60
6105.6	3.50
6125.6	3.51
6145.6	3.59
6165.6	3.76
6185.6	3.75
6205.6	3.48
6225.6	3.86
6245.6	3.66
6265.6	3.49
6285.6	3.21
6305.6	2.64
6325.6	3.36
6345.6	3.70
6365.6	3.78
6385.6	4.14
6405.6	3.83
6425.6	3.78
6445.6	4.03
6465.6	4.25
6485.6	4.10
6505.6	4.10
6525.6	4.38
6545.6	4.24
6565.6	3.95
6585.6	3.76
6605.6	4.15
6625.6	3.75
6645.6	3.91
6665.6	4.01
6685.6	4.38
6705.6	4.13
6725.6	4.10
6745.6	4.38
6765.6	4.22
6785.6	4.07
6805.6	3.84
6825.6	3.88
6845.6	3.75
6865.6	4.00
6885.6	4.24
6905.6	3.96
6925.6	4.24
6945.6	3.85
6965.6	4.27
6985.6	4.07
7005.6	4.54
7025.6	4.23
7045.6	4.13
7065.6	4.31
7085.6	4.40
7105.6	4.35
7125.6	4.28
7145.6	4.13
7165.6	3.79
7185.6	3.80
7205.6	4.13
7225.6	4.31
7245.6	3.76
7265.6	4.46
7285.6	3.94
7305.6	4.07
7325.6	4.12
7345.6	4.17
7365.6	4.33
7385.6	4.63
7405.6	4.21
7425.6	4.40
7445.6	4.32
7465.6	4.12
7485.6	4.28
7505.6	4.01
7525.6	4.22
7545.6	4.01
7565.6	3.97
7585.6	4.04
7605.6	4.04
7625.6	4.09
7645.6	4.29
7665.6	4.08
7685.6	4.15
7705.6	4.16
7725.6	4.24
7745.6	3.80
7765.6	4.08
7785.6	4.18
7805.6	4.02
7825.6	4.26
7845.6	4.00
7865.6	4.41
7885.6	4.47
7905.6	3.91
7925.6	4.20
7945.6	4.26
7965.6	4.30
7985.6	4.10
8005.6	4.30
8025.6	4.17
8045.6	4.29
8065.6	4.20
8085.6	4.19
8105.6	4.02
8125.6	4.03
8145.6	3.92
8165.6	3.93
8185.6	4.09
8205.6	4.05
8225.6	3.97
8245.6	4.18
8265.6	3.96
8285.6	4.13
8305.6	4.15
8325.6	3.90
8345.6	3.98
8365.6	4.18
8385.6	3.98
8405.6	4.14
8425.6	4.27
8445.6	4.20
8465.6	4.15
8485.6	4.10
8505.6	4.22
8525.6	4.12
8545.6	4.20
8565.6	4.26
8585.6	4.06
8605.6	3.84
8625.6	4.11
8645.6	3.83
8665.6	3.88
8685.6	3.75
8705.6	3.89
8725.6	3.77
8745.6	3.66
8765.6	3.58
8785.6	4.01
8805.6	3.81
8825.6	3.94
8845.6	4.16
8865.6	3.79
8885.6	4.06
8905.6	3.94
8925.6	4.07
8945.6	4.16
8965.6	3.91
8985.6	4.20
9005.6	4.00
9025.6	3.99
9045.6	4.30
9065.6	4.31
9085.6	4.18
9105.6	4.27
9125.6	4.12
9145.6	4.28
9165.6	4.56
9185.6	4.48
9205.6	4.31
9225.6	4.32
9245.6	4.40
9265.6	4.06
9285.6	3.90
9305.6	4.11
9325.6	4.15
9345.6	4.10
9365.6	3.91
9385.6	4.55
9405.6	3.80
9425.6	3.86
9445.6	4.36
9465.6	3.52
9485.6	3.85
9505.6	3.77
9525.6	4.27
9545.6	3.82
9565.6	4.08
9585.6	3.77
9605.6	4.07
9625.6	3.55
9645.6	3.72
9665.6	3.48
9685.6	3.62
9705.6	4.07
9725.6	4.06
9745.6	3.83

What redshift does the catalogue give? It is 0.217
